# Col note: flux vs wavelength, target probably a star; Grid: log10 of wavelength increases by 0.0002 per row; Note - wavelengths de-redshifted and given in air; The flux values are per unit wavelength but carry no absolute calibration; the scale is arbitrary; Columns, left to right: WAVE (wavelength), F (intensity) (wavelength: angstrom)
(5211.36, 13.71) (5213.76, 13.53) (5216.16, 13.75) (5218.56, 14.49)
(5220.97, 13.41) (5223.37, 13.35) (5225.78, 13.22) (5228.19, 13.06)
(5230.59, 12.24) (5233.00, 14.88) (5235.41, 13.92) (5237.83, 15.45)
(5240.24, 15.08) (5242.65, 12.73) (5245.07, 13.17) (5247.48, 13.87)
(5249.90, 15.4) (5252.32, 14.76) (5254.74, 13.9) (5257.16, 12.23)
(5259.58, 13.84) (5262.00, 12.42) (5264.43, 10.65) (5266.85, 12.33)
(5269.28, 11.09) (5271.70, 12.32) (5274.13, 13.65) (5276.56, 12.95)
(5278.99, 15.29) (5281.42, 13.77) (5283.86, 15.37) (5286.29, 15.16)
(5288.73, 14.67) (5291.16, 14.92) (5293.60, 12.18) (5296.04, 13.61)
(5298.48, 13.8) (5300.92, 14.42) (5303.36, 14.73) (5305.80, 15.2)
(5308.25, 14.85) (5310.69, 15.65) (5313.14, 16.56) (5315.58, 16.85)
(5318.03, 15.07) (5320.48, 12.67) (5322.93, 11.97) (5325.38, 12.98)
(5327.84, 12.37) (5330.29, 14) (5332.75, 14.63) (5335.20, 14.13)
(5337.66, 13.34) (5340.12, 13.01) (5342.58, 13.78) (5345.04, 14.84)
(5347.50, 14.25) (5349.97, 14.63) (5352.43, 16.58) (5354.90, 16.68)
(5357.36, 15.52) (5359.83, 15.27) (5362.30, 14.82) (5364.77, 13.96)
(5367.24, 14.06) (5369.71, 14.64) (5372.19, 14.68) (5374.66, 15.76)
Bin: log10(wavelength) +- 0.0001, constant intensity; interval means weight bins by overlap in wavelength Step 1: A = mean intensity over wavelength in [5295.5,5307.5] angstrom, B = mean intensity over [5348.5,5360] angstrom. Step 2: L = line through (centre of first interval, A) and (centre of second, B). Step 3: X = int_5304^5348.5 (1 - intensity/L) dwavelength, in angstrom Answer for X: 2.3 angstrom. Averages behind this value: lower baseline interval 14.4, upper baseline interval 15.7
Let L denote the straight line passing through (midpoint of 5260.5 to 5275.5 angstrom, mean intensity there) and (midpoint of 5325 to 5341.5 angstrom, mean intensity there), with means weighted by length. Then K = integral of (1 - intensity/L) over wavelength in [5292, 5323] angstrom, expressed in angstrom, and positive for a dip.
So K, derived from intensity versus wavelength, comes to -3.7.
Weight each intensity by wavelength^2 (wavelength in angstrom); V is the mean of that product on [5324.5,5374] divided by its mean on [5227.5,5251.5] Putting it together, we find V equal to 1.07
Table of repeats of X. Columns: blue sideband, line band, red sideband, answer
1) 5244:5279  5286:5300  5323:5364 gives -0.4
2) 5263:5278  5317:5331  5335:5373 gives 0.7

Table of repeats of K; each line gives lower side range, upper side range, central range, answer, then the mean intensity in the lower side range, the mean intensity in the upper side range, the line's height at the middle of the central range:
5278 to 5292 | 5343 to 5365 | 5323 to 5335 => 1.3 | 14.9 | 15.2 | 15.1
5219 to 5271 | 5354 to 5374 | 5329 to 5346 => 0.8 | 13.4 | 15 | 14.6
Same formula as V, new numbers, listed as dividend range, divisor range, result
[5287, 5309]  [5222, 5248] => 1.07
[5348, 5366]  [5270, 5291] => 1.12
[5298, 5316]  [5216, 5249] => 1.14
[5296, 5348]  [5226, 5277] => 1.10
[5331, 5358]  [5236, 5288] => 1.11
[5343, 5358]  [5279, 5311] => 1.08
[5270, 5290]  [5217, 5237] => 1.06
